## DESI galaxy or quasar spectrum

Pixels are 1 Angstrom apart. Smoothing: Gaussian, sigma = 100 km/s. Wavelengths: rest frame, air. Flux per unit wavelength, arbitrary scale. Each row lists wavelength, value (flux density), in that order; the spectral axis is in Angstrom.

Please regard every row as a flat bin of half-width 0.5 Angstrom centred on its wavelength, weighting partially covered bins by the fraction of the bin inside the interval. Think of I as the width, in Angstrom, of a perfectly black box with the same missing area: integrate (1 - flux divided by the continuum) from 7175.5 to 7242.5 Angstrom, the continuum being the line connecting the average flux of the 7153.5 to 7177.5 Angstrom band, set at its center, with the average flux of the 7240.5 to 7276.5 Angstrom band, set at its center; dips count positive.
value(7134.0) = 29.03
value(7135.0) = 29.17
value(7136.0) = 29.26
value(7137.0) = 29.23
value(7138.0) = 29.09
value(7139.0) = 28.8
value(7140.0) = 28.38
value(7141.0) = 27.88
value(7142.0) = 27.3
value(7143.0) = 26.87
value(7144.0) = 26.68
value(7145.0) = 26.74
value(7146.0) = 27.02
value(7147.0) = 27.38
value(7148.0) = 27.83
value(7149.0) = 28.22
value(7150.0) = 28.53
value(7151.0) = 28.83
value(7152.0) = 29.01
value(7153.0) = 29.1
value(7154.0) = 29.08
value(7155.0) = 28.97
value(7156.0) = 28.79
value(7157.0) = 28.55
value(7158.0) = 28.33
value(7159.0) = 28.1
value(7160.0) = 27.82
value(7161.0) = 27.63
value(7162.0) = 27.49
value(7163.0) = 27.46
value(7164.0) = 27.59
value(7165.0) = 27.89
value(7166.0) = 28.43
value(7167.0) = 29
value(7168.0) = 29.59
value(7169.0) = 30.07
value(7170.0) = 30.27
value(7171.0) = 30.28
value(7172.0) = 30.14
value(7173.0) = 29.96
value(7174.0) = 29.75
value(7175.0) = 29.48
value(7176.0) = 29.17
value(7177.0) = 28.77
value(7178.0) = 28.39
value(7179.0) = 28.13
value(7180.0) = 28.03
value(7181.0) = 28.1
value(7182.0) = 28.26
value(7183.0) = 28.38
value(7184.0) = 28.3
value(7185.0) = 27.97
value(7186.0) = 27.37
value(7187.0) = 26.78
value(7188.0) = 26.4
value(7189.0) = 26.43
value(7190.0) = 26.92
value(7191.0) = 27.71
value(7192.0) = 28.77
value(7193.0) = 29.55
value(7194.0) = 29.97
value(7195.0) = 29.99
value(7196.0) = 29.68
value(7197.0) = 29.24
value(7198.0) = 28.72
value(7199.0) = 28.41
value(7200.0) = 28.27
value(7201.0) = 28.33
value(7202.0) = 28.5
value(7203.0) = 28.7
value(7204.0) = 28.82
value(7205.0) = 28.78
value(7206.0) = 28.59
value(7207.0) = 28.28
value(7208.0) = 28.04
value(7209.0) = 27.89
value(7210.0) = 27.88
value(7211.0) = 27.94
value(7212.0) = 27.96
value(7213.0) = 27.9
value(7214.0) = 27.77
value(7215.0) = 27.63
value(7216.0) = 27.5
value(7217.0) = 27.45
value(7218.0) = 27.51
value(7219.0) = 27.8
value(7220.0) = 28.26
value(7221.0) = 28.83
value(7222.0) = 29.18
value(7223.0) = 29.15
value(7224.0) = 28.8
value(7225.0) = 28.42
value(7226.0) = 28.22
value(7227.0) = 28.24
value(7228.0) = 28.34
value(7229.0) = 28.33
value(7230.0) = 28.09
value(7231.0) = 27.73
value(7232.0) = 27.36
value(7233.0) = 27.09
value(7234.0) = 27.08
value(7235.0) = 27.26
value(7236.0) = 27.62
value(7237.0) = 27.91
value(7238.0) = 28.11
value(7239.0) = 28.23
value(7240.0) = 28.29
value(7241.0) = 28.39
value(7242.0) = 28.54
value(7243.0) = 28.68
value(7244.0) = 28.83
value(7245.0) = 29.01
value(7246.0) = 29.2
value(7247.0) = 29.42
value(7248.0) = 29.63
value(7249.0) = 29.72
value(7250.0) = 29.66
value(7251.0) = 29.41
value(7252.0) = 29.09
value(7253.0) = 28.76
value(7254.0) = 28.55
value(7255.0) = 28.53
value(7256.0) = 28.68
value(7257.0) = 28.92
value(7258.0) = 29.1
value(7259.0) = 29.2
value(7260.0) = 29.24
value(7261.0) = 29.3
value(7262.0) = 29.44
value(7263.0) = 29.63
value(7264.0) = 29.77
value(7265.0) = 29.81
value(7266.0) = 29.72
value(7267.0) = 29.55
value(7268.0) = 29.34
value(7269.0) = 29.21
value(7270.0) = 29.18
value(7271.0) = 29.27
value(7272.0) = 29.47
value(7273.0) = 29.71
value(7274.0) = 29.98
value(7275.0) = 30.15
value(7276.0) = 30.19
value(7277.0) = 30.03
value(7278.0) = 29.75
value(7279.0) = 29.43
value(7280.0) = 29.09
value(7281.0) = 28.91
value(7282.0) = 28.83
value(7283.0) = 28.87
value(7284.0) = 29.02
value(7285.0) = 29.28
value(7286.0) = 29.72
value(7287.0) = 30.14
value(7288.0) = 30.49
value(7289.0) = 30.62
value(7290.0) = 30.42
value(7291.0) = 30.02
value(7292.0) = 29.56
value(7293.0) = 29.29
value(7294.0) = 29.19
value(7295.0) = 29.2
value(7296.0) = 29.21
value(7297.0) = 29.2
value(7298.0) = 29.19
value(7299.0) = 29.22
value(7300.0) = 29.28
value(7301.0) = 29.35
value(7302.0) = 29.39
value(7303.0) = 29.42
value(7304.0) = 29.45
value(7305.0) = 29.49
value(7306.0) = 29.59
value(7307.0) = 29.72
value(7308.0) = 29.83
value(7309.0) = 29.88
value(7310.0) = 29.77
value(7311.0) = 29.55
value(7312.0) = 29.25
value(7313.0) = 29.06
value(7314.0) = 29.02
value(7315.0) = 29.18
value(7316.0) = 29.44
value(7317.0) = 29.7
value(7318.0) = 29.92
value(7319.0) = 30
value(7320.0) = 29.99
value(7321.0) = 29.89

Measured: 2.0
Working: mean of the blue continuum 28.9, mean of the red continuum 29.3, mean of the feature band 28.2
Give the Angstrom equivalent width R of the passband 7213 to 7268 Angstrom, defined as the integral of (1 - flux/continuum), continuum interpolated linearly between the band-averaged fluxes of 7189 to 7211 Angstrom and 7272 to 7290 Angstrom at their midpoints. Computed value 1.0 Angstrom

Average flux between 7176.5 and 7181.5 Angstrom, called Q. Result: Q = 28.3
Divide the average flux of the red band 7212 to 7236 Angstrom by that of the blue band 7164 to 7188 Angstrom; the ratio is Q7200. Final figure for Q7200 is 1.0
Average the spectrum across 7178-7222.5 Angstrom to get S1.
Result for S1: 28.2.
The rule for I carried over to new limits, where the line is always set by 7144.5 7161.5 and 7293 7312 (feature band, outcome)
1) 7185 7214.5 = 0.4 Angstrom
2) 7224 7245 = 0.6 Angstrom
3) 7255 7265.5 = -0.1 Angstrom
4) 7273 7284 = -0.1 Angstrom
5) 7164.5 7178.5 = -0.5 Angstrom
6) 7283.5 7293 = -0.2 Angstrom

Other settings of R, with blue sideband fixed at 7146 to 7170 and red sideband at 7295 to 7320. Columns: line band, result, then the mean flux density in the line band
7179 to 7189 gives 0.32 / 27.7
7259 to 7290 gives -0.36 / 29.6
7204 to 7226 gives 0.49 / 28.2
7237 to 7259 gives 0.13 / 28.9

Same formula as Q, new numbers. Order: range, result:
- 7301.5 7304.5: 29.4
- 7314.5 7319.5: 29.6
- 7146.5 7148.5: 27.6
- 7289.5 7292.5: 30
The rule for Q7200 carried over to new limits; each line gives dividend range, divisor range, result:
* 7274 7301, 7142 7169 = 1.05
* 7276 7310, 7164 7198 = 1.03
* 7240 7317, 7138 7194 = 1.04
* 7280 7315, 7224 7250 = 1.04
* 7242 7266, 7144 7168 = 1.04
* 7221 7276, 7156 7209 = 1.01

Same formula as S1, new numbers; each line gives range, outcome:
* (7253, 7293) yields 29.5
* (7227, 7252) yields 28.4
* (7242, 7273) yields 29.2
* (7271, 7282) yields 29.6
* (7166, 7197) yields 28.7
